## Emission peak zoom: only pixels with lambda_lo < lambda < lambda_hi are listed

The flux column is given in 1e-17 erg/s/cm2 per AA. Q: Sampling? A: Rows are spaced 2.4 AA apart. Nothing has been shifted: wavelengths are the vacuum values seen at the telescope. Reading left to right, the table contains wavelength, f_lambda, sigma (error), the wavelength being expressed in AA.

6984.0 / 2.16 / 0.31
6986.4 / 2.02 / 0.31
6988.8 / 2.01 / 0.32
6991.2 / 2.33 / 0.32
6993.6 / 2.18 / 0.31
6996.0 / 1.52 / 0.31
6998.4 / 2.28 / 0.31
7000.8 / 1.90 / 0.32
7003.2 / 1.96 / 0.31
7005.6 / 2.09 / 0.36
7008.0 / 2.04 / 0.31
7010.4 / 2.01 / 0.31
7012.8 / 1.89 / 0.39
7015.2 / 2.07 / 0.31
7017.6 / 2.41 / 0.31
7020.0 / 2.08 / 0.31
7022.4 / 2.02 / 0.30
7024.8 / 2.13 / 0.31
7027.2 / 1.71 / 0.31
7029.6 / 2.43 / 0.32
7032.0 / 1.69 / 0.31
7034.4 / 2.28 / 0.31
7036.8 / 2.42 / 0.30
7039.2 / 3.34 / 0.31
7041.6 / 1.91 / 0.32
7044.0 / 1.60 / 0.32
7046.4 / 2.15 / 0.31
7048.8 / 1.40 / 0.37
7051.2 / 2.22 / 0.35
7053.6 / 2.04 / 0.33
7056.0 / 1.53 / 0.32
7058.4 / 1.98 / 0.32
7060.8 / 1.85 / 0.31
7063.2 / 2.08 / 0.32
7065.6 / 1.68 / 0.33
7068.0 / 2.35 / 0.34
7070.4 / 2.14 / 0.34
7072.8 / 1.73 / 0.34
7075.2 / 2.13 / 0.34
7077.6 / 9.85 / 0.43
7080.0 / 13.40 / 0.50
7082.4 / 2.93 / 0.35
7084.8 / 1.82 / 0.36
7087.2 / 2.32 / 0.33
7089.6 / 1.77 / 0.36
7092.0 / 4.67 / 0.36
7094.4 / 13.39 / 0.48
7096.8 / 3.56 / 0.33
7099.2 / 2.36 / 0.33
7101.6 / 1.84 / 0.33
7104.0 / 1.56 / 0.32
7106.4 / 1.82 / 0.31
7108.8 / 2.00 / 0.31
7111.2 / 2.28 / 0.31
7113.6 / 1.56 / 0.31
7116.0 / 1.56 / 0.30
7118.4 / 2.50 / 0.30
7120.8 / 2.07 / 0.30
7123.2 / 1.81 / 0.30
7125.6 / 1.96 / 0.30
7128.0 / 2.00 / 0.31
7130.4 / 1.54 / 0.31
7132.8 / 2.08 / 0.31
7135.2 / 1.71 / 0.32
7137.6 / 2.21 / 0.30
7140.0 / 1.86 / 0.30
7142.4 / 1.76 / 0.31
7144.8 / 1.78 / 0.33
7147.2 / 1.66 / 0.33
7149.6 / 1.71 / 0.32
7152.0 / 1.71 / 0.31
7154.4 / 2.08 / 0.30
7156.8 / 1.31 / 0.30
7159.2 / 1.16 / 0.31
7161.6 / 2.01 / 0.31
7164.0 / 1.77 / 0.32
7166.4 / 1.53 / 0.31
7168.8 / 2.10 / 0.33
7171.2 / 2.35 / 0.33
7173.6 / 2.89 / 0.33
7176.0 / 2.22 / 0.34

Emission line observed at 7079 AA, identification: [S II] 6716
